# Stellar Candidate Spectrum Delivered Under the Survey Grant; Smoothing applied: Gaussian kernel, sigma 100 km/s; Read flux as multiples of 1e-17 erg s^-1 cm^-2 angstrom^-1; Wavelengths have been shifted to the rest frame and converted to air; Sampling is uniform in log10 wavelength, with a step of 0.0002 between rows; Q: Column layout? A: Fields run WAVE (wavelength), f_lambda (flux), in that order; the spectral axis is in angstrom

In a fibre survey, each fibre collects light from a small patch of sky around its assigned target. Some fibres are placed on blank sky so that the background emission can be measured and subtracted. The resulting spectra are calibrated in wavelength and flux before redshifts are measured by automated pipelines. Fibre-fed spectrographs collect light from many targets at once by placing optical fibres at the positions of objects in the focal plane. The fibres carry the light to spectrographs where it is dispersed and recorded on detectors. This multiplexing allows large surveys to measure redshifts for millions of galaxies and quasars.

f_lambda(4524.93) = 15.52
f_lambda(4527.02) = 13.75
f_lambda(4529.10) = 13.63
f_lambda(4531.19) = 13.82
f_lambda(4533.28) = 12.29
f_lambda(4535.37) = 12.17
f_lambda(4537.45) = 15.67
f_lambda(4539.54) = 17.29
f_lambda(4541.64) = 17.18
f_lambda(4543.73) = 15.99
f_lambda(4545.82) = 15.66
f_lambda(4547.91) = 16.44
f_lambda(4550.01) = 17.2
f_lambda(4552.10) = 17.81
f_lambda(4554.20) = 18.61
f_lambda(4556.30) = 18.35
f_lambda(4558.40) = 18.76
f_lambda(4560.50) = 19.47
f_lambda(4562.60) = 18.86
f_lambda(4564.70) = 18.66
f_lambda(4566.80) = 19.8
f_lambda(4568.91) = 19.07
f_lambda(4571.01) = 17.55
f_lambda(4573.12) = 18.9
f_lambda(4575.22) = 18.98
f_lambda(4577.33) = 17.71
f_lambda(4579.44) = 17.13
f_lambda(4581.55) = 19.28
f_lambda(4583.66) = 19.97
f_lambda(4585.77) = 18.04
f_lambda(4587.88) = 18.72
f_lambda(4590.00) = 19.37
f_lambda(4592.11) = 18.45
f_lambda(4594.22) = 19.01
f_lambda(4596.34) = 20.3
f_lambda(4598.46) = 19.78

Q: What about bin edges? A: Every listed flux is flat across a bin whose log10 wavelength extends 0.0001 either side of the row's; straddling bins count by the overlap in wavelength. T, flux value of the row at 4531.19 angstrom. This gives 13.82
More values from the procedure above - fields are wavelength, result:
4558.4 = 18.76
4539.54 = 17.29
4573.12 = 18.9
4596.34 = 20.3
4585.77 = 18.04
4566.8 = 19.8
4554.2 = 18.61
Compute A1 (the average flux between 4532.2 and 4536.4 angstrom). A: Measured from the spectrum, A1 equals 12.2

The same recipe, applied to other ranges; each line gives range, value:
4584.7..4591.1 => 18.7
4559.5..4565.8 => 19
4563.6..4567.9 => 19.2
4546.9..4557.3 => 17.7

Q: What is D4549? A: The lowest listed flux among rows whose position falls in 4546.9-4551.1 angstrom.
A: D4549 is 16.44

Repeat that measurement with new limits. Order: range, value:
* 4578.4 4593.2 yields 17.13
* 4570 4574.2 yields 17.55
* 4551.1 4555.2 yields 17.81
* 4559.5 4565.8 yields 18.66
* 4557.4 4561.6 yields 18.76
